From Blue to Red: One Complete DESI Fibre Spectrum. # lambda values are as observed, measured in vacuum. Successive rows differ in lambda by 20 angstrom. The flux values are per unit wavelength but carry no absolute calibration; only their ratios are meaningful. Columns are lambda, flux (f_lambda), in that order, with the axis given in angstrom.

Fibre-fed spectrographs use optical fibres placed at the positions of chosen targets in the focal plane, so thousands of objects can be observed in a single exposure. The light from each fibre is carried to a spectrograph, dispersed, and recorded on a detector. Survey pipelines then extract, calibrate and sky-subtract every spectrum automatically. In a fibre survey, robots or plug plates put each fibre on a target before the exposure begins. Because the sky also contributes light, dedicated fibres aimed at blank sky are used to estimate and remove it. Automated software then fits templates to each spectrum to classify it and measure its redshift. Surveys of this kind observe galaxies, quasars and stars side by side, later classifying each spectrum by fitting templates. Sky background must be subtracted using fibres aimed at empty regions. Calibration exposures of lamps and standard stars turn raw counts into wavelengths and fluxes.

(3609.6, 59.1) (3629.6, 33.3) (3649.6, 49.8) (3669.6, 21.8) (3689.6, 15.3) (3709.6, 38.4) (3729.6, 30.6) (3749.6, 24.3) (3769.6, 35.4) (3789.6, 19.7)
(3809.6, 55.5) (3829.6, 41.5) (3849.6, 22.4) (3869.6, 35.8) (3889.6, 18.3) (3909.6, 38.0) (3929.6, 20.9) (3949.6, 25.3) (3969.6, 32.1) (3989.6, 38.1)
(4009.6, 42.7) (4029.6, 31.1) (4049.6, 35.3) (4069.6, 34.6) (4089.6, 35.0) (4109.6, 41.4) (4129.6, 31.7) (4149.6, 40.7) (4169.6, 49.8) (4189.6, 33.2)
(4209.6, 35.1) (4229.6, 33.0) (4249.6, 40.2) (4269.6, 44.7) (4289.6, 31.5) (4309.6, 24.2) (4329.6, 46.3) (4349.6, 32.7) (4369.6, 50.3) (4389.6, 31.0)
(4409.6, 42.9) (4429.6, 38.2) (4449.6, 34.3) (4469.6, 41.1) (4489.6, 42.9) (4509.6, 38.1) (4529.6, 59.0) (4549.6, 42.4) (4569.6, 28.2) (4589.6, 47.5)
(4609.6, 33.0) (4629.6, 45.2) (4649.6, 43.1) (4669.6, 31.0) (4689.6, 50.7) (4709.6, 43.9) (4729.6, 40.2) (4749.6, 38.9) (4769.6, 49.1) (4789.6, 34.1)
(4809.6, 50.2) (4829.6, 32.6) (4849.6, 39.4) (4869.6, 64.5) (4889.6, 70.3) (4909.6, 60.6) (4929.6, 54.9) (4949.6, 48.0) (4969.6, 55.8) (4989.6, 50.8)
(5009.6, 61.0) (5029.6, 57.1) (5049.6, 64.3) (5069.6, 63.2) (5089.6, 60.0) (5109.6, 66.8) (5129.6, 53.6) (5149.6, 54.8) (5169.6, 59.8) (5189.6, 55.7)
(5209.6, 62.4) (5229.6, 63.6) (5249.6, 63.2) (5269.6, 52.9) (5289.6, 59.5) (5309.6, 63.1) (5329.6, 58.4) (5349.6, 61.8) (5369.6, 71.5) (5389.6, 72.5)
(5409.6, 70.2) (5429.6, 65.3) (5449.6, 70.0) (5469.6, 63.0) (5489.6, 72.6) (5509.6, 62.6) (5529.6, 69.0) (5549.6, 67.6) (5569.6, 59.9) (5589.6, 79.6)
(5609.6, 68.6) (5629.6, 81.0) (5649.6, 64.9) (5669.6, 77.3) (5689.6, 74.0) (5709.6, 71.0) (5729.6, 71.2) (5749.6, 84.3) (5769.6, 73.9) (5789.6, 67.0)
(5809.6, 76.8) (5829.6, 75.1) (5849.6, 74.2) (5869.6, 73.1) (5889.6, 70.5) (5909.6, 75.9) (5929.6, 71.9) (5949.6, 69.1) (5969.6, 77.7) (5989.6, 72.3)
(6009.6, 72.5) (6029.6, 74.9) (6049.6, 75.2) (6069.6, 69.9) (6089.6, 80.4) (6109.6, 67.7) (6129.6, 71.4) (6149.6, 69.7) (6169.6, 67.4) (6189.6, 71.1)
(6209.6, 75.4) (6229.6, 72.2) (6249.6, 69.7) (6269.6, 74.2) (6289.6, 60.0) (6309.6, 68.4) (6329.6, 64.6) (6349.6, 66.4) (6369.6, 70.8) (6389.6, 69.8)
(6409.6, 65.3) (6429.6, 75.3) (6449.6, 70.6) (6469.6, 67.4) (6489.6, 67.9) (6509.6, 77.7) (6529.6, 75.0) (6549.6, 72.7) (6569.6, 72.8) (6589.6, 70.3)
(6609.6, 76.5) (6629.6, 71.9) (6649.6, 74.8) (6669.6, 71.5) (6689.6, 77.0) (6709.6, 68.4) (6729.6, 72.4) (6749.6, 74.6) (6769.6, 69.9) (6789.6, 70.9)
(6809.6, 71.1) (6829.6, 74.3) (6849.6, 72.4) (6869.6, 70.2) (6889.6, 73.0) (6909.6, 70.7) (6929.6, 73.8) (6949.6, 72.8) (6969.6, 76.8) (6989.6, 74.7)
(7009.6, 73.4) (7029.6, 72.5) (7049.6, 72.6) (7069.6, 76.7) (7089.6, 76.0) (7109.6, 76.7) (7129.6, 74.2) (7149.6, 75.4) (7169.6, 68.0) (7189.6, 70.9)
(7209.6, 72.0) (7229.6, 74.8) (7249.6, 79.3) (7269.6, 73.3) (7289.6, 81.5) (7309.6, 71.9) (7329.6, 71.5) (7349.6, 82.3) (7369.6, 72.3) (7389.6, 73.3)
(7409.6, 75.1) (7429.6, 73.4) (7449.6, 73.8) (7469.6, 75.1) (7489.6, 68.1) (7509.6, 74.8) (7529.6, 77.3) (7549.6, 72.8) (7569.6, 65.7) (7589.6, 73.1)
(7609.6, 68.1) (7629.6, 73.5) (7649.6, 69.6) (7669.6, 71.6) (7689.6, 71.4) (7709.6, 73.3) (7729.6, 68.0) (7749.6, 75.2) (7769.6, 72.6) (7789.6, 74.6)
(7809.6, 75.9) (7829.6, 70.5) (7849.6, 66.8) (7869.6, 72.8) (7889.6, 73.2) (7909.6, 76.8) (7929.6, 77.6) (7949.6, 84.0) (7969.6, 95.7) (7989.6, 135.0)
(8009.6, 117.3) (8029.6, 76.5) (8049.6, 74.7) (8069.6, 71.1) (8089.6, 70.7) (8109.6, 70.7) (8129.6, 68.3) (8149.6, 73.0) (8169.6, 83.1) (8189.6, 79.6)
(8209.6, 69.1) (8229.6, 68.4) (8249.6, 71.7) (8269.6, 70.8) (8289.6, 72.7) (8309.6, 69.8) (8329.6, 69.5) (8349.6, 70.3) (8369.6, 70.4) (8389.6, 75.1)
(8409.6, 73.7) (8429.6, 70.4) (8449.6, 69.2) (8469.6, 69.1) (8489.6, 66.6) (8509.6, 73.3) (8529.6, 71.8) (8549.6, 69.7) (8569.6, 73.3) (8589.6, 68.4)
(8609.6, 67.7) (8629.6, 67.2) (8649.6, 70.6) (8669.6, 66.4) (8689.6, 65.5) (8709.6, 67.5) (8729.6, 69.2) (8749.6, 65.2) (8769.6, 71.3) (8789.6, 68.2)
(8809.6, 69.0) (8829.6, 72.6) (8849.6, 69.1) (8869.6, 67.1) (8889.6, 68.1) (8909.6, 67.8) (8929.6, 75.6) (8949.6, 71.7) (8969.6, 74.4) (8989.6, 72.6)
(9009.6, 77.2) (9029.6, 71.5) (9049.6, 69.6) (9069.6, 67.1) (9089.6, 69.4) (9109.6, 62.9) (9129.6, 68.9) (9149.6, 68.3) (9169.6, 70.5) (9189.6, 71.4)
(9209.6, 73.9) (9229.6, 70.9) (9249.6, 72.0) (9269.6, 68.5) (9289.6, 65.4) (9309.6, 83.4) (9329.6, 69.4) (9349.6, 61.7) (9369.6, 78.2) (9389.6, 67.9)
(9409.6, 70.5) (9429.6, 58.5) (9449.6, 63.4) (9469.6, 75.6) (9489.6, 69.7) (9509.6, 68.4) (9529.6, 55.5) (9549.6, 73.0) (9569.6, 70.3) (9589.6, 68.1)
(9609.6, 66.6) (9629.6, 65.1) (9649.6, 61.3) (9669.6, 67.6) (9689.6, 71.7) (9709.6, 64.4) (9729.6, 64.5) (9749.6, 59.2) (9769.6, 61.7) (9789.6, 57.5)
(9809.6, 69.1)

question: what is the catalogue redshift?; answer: 0.22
